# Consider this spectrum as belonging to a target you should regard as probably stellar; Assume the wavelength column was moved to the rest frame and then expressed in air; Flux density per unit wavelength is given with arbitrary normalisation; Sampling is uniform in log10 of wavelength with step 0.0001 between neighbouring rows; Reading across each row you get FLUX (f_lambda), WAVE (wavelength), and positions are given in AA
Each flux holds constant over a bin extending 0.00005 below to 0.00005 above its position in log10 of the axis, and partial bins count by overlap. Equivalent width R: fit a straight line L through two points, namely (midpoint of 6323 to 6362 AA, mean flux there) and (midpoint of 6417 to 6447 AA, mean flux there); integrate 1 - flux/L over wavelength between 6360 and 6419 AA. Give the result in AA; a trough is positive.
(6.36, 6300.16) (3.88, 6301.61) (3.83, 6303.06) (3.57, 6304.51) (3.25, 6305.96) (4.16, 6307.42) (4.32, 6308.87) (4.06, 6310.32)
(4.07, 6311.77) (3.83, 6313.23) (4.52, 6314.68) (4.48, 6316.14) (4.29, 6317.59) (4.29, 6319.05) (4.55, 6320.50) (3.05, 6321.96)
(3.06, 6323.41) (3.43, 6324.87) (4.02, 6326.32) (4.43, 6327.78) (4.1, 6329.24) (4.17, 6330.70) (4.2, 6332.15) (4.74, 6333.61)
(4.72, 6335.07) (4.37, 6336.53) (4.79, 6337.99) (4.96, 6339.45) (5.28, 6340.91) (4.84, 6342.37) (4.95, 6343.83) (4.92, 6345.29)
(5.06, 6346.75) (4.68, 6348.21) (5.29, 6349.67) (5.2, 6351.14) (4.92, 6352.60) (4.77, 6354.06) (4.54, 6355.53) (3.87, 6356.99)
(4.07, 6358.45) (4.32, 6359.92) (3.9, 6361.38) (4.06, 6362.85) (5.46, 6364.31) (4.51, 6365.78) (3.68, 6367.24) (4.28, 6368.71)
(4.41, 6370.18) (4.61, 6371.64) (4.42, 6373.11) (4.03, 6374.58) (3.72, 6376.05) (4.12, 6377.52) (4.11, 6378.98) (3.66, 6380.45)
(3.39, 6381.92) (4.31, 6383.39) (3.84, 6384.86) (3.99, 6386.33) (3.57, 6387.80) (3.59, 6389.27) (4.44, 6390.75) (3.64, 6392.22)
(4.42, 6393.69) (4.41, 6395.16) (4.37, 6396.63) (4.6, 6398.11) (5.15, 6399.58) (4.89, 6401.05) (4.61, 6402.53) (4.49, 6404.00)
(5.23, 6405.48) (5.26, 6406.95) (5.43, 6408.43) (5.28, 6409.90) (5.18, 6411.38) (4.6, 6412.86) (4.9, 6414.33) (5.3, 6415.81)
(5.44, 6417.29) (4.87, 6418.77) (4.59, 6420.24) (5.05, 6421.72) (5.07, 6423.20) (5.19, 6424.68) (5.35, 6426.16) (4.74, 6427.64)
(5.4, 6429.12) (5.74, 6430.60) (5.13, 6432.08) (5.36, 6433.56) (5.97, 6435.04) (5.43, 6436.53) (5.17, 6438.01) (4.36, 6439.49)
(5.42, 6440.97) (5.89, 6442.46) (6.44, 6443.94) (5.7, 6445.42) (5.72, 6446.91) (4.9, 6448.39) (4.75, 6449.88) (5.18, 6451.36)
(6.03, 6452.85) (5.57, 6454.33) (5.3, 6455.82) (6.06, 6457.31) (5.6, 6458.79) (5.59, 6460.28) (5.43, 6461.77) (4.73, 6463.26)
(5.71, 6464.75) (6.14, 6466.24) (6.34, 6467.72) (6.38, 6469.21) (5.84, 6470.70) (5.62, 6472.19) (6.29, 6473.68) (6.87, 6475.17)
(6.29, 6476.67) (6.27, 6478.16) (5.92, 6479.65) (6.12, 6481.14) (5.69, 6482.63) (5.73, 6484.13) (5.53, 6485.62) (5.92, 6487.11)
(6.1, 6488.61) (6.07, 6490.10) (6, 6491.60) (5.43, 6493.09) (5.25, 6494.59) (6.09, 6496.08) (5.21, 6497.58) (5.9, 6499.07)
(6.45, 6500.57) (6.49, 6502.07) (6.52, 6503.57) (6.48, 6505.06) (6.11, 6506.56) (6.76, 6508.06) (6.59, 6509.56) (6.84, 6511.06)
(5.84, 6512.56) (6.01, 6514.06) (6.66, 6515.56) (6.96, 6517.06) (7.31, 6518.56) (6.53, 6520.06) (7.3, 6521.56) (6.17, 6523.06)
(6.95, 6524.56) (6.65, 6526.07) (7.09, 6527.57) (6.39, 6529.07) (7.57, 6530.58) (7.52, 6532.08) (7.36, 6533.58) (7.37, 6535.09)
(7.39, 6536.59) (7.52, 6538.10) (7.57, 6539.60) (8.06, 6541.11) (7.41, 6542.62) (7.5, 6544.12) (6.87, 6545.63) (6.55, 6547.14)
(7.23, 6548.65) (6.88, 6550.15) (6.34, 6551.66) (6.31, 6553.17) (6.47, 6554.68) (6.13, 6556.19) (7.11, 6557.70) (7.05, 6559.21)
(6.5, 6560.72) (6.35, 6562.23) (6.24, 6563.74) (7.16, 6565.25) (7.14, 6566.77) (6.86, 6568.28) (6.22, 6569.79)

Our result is 5.9 AA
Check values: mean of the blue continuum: 4.52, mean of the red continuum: 5.33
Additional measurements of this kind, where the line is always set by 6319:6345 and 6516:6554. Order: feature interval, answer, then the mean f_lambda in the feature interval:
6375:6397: 4.8 AA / 3.97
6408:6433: 1.8 AA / 5.13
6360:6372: 1.1 AA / 4.36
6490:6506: 1.4 AA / 5.99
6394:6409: 1.3 AA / 4.83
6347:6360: -0.1 AA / 4.66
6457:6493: 2.0 AA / 5.92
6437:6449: 0.8 AA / 5.46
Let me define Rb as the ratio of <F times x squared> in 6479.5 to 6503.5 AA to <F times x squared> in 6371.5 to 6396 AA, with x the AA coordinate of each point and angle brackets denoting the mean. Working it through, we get 1.52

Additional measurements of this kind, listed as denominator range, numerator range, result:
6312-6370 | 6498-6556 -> 1.64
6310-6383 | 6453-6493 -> 1.41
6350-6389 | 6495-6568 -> 1.68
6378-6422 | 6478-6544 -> 1.49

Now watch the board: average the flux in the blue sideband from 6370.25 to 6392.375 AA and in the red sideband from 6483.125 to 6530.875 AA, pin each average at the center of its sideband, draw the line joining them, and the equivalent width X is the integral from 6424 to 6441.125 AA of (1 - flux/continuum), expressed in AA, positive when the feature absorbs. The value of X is -1.1 AA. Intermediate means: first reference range 3.98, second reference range 6.33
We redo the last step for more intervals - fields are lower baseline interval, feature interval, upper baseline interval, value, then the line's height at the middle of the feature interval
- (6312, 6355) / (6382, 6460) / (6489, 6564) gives 6.7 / 5.47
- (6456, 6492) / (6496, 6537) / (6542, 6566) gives -1.9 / 6.36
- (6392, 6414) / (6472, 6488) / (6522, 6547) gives 0.4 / 6.2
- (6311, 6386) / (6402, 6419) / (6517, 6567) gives 0.4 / 5.18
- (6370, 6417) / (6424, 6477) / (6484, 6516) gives -2.7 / 5.33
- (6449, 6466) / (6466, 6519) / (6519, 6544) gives 0.9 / 6.28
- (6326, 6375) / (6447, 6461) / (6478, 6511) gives 0.4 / 5.62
